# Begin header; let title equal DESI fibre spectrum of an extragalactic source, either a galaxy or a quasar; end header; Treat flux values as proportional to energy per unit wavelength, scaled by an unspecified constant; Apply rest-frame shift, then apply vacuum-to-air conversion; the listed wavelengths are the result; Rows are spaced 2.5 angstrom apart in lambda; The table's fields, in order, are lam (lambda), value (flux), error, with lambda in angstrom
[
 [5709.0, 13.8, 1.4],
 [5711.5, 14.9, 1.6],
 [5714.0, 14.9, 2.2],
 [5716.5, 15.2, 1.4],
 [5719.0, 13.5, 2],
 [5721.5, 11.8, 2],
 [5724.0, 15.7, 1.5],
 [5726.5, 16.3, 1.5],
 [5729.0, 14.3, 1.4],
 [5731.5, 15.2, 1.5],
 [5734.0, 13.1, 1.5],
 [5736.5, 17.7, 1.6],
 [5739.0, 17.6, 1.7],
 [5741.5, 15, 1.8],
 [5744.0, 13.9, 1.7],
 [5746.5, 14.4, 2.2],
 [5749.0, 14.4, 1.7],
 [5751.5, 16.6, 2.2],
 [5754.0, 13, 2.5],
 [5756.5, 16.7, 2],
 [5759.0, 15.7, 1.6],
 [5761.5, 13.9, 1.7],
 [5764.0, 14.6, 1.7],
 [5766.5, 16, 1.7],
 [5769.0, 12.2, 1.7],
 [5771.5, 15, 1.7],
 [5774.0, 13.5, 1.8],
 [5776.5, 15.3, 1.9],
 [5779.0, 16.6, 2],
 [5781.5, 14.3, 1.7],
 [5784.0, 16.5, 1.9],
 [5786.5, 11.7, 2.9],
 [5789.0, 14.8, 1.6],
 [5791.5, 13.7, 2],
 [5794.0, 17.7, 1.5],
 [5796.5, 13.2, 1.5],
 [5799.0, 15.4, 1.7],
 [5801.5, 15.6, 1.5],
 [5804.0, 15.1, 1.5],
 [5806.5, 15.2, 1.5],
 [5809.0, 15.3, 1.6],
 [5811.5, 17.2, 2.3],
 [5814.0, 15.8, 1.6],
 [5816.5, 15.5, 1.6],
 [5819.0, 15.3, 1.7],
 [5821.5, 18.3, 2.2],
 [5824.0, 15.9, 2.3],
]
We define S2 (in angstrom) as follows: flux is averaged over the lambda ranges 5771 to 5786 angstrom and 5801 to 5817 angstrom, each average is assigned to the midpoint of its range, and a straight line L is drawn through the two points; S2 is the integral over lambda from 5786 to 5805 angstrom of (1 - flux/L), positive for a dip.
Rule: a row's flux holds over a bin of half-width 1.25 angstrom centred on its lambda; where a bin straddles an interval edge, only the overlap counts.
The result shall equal 0.8 angstrom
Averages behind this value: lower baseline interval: 15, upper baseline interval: 15.7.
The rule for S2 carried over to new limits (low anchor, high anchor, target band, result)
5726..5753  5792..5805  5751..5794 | 1.5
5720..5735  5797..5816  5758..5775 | 0.6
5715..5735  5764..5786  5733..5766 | -1.3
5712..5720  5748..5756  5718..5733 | 0.2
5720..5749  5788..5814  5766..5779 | 0.6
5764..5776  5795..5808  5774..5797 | -0.4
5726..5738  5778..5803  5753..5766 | 0.2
